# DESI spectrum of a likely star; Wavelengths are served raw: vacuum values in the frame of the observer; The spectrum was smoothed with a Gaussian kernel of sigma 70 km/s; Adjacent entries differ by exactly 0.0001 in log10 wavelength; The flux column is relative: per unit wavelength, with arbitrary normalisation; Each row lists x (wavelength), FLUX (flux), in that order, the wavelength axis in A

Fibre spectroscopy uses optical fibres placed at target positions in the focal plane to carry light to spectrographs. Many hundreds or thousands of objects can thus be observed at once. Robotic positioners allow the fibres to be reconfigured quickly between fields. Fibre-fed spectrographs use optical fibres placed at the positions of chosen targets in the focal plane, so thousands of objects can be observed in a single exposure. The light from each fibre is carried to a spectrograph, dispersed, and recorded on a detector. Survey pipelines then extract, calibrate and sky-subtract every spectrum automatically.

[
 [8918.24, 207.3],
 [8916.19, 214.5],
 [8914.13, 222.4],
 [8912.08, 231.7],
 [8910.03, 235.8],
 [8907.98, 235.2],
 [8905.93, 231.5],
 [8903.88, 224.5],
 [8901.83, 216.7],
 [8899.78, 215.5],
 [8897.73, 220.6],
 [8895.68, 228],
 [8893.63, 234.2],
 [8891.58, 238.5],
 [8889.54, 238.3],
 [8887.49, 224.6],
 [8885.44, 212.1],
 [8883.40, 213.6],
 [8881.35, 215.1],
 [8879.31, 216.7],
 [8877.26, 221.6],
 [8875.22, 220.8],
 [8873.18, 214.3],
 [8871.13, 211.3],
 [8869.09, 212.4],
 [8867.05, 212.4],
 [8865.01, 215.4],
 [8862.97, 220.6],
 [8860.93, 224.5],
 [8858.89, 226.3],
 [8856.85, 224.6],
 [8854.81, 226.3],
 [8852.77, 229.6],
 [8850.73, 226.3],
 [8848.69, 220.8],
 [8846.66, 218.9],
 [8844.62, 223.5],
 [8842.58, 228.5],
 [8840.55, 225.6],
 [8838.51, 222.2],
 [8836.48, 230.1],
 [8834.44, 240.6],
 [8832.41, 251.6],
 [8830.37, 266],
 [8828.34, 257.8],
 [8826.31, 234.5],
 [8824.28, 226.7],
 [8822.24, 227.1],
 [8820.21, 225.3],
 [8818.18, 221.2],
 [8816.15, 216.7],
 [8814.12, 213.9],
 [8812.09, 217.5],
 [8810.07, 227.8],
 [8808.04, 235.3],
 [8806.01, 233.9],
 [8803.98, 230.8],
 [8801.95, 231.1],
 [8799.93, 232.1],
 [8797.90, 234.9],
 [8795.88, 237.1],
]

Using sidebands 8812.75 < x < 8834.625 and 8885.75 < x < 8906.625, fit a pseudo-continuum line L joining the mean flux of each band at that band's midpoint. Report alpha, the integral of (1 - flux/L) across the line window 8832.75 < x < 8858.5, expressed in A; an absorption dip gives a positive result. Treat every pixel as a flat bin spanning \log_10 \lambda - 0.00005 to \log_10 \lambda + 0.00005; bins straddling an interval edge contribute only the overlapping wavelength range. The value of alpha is 0.5 A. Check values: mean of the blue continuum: 234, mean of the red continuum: 227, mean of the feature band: 227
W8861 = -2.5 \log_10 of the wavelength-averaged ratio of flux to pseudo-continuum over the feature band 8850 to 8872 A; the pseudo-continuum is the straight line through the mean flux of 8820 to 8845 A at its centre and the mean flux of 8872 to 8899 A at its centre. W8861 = 0.04 mag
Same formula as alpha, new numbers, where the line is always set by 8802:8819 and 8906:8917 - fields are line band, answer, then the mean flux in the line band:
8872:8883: 0.5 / 217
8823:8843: -1.1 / 238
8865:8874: 0.6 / 213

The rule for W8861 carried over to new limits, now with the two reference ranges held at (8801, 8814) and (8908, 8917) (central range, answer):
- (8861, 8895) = 0.035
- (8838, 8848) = 0.020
